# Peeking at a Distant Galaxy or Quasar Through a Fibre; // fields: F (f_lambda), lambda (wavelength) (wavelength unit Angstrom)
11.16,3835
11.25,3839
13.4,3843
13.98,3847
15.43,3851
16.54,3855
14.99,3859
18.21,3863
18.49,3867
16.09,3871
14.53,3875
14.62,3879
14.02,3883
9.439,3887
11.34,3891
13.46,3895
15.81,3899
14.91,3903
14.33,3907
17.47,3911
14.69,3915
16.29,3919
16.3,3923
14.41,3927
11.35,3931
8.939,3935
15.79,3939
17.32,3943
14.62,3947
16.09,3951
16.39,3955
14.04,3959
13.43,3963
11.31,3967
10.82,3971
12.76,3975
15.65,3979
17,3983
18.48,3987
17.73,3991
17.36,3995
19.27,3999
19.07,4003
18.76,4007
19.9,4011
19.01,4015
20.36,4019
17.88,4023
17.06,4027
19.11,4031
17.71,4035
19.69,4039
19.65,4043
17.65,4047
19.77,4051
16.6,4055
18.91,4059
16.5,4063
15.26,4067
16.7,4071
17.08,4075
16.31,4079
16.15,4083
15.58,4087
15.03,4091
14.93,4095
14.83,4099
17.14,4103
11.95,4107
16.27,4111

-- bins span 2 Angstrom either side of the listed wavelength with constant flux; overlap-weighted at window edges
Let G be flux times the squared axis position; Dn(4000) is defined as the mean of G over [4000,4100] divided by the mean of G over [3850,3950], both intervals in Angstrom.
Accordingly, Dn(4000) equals 1.28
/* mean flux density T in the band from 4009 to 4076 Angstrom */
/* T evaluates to 18.2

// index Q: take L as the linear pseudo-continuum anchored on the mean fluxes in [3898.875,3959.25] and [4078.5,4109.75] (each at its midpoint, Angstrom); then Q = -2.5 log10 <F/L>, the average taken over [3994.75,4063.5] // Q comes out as -0.23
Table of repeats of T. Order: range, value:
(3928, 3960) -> 14.3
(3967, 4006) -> 16.3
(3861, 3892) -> 14.7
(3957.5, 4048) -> 17.1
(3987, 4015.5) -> 18.7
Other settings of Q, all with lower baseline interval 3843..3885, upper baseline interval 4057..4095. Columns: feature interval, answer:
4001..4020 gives -0.202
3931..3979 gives 0.157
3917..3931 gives 0.052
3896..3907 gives 0.050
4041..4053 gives -0.173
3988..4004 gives -0.144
